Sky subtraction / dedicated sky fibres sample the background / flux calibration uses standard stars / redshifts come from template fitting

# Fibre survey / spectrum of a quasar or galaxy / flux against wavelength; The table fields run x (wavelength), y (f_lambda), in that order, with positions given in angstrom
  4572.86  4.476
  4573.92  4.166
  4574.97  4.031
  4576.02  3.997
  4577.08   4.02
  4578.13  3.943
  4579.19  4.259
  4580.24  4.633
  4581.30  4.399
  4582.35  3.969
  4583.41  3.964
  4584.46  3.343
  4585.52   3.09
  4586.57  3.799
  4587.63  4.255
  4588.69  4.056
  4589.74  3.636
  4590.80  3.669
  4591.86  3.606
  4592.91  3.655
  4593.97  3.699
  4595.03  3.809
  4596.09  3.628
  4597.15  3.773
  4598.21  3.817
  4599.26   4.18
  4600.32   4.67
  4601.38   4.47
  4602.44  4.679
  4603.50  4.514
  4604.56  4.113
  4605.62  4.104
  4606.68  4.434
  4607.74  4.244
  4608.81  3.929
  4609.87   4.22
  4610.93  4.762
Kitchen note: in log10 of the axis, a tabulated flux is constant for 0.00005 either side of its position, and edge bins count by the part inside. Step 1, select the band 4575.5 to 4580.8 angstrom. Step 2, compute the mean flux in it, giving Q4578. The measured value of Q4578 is 4.17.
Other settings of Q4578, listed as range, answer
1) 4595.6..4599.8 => 3.86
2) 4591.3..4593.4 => 3.64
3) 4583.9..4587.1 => 3.42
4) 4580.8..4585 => 3.92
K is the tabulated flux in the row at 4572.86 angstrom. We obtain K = 4.476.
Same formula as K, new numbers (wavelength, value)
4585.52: 3.09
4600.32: 4.67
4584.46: 3.343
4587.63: 4.255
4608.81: 3.929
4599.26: 4.18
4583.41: 3.964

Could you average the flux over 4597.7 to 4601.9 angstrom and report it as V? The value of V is 4.29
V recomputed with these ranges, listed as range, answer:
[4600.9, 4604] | 4.56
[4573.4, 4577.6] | 4.05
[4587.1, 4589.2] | 4.15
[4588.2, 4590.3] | 3.85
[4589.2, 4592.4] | 3.65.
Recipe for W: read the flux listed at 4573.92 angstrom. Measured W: 4.166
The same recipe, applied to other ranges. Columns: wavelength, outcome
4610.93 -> 4.762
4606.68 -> 4.434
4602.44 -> 4.679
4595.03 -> 3.809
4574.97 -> 4.031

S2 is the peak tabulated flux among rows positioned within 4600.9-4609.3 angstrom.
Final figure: 4.679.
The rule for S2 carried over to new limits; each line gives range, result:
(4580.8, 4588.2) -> 4.399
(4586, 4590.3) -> 4.255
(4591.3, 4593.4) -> 3.655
